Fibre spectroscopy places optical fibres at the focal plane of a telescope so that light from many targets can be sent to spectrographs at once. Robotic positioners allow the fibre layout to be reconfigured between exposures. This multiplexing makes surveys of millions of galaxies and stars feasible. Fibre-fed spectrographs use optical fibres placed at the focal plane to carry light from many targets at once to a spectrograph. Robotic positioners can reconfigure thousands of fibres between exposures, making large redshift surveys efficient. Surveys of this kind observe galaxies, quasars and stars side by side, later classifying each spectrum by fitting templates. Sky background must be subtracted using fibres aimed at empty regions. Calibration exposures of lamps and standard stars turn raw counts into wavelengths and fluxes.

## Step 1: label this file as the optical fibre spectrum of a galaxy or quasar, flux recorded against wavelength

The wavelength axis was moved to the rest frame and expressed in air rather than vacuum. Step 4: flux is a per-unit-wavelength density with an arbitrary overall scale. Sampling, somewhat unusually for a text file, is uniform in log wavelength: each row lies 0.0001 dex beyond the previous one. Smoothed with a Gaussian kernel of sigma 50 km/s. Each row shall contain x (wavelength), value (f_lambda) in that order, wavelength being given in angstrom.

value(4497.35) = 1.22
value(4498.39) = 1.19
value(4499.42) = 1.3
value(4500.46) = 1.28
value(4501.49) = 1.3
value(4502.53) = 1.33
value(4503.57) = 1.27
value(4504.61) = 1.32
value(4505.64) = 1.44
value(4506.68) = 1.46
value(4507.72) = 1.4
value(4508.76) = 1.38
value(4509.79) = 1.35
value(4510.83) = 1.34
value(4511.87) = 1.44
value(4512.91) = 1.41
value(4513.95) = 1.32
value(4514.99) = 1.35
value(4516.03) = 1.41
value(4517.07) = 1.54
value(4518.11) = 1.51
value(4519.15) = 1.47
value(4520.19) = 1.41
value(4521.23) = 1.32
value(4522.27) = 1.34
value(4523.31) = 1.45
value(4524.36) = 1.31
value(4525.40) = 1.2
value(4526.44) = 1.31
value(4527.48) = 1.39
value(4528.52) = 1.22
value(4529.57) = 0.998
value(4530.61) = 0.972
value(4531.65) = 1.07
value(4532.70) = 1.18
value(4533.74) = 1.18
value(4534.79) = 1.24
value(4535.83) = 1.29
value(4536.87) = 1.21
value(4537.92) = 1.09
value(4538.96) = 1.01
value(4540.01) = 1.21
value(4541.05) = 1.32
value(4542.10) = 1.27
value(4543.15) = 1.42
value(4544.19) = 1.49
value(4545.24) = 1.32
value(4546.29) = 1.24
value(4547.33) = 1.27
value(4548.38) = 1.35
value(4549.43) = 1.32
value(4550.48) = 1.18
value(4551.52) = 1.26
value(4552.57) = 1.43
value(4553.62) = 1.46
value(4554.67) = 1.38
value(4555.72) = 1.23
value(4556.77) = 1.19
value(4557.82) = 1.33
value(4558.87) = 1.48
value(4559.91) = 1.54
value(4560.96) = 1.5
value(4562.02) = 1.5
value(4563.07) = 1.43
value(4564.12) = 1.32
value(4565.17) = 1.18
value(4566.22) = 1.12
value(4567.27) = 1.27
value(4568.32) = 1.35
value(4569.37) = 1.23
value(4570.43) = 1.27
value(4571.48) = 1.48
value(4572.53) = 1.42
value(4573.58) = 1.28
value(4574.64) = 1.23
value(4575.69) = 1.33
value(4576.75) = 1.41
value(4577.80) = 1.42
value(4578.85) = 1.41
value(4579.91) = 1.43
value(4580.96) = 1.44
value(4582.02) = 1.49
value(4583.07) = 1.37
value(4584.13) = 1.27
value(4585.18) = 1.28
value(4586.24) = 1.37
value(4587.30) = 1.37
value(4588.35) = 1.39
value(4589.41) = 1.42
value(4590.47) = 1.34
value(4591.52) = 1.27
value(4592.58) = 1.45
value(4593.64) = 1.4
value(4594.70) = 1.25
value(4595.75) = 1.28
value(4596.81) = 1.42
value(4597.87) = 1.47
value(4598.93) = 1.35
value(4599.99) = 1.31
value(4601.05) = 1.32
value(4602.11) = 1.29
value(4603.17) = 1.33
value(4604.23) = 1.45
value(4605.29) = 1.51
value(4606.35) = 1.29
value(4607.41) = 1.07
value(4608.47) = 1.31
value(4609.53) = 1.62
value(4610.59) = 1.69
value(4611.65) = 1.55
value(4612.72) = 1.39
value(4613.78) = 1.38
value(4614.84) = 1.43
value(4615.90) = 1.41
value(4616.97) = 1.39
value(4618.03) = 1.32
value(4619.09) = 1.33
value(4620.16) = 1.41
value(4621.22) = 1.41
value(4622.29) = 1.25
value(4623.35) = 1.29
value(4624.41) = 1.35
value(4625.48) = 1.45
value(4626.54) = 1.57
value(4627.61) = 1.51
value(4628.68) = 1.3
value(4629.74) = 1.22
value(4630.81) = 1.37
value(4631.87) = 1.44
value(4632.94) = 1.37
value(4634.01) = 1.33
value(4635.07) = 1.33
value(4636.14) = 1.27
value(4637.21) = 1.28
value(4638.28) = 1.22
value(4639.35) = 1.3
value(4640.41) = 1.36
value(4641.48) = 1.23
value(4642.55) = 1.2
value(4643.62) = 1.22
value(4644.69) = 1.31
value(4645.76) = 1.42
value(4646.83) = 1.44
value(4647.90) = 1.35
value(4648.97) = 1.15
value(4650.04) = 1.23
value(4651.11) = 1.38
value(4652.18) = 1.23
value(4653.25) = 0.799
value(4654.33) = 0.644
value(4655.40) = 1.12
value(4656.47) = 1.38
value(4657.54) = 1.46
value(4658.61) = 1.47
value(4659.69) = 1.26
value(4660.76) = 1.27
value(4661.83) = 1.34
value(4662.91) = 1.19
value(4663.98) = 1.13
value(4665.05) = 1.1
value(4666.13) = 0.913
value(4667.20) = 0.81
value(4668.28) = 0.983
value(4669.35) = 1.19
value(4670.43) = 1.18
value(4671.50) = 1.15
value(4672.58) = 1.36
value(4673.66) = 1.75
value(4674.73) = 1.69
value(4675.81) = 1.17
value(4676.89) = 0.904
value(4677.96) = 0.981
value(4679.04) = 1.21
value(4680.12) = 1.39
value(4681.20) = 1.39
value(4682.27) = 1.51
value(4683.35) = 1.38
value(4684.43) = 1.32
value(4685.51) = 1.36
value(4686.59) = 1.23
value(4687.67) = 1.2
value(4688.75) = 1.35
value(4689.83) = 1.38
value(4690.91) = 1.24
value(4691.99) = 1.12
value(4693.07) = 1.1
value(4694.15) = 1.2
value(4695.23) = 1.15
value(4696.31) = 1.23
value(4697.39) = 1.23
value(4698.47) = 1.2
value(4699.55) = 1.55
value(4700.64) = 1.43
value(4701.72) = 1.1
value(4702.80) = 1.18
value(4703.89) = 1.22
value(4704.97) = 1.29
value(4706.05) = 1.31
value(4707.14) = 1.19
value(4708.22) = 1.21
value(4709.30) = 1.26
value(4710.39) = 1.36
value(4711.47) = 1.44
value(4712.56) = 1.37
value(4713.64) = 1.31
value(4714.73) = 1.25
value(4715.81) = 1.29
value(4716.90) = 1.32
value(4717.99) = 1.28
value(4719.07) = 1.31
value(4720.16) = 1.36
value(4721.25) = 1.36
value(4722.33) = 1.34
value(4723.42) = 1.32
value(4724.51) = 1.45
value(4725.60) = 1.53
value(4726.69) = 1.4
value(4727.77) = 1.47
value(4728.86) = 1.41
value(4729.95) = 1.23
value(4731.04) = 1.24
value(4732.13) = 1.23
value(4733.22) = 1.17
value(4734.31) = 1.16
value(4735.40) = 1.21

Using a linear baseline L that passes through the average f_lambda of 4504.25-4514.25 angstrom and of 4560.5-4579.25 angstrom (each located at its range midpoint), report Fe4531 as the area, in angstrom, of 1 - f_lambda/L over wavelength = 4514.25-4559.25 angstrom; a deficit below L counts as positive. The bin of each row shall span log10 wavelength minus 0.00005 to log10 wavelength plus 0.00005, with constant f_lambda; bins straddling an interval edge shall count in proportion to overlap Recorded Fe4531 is 2.4 angstrom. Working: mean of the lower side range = 1.39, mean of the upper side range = 1.34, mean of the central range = 1.29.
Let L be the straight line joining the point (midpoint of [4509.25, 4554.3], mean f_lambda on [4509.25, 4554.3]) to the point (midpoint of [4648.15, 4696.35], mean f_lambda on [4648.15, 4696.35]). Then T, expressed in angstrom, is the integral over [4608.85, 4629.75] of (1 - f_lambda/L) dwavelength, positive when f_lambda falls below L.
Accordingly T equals -2.8 angstrom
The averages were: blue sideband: 1.3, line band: 1.42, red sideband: 1.22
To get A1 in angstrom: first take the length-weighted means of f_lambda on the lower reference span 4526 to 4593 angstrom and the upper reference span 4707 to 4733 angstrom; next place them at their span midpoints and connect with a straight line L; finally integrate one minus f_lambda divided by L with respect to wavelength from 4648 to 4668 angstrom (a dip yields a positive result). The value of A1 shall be 2.4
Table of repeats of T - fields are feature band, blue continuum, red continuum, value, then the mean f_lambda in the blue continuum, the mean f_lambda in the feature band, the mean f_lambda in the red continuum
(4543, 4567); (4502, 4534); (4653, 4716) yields -0.7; 1.33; 1.34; 1.24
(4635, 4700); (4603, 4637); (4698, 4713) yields 4.4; 1.39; 1.24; 1.29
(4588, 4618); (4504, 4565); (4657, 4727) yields -1.9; 1.32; 1.38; 1.28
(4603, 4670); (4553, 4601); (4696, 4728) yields 2.2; 1.36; 1.3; 1.32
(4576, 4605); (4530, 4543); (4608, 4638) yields -1.4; 1.18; 1.37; 1.39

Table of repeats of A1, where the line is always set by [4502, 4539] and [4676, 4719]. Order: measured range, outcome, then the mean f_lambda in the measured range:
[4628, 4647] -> -0.4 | 1.31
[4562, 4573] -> -0.2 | 1.32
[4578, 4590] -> -0.9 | 1.39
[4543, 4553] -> -0.2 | 1.32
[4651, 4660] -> 0.7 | 1.18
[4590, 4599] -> -0.5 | 1.36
